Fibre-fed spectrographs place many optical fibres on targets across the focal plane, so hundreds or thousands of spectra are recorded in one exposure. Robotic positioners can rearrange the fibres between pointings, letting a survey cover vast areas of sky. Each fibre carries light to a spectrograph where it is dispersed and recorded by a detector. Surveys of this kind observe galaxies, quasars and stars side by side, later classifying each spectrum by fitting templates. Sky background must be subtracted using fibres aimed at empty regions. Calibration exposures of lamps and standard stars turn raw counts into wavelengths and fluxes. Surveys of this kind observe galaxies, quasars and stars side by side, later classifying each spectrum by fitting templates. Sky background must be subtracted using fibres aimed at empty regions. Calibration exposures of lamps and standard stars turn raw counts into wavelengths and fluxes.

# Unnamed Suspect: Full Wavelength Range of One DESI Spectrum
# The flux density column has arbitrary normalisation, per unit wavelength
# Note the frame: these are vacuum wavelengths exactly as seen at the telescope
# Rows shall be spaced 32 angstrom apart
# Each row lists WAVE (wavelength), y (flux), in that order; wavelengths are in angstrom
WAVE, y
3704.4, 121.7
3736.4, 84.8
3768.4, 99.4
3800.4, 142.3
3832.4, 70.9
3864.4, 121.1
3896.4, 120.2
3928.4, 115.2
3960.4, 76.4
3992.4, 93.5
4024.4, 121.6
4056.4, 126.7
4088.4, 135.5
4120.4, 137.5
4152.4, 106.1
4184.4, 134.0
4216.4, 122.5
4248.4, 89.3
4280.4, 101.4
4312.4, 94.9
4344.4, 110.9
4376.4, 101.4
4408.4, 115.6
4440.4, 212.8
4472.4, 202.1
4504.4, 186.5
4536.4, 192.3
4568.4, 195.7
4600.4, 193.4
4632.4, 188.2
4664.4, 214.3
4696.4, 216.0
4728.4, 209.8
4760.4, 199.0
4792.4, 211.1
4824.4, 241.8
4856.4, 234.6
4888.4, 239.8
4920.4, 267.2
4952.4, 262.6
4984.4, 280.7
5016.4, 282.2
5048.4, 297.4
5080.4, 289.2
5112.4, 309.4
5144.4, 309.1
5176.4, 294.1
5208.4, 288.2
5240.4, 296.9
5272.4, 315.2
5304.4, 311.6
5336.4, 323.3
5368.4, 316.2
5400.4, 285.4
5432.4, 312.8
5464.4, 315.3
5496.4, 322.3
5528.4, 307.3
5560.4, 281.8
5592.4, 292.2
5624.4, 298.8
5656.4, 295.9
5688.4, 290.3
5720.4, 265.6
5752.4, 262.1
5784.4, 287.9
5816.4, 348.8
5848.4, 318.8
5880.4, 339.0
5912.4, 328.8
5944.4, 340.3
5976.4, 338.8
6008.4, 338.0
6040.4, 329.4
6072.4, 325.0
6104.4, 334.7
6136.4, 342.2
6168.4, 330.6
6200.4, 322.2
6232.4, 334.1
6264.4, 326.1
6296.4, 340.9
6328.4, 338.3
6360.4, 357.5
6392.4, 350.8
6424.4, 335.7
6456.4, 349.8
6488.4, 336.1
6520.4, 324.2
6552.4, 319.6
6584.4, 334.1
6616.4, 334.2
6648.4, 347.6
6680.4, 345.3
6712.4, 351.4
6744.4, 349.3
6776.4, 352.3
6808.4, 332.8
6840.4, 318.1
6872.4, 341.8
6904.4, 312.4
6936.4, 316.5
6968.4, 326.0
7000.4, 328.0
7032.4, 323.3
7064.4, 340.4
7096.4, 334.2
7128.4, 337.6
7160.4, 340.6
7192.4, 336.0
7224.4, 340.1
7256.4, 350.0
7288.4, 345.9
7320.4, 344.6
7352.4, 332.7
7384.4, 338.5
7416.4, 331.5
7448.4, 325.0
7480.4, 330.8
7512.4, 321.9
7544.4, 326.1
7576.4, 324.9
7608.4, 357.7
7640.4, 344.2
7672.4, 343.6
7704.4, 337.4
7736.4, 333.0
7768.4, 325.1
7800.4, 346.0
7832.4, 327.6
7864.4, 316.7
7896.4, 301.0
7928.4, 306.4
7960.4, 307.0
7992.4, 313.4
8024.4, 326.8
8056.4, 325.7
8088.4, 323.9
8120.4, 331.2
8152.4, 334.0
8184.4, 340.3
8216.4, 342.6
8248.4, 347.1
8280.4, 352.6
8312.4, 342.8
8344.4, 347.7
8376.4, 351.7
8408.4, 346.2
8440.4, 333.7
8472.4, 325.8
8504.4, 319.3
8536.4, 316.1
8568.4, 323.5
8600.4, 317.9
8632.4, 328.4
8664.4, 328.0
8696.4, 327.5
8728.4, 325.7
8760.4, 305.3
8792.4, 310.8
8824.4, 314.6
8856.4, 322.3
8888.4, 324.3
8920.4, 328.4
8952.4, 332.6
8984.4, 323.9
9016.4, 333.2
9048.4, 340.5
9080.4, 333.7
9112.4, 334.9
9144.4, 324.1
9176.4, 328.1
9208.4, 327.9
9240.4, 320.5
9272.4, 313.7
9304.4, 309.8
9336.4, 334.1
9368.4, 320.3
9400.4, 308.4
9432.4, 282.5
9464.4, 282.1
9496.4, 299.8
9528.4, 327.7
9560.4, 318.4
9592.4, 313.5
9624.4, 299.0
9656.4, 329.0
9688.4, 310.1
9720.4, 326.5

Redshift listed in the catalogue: 0.109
